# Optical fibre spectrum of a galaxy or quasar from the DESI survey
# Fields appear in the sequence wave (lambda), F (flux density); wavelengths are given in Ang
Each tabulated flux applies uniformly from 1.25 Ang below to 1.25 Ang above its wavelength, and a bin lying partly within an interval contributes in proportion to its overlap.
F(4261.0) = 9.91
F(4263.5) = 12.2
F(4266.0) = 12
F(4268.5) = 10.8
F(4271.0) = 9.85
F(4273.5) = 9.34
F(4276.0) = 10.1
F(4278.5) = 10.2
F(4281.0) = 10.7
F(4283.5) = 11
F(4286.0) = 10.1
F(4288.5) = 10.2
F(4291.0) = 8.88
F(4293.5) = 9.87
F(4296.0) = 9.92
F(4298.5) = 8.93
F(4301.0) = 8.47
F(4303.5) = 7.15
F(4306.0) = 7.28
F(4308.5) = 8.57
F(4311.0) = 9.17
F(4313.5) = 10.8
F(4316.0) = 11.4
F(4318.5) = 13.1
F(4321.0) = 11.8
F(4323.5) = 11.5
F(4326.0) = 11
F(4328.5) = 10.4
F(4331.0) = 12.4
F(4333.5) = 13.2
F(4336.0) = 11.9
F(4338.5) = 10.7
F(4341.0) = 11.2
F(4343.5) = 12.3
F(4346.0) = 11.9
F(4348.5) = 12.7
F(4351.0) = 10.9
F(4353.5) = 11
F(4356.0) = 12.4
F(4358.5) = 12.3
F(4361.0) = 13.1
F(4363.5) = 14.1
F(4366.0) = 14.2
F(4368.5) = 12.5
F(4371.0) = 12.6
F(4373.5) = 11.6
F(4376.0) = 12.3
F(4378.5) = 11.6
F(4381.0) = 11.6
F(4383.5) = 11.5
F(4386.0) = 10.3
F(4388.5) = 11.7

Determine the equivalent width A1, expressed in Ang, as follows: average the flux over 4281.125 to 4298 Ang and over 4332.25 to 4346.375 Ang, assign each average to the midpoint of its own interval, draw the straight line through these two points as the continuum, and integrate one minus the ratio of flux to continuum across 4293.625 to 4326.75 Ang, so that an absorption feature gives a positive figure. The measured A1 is 2.7 Ang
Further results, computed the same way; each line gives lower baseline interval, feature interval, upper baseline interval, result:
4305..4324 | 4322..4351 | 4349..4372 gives -0.6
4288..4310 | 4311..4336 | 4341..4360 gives -3.3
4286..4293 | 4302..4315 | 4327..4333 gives 2.4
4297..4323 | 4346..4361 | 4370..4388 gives -1.4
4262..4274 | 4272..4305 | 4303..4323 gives 3.0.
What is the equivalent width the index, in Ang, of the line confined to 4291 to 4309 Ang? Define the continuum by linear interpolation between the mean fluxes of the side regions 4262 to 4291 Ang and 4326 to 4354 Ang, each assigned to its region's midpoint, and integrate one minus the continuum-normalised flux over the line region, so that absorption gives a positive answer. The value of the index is 3.8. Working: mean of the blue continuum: 10.5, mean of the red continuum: 11.7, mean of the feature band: 8.62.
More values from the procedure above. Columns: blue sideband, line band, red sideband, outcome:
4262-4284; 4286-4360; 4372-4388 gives 2.3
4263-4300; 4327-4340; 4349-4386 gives -0.3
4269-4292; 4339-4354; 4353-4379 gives 0.5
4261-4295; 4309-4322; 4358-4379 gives 0.3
